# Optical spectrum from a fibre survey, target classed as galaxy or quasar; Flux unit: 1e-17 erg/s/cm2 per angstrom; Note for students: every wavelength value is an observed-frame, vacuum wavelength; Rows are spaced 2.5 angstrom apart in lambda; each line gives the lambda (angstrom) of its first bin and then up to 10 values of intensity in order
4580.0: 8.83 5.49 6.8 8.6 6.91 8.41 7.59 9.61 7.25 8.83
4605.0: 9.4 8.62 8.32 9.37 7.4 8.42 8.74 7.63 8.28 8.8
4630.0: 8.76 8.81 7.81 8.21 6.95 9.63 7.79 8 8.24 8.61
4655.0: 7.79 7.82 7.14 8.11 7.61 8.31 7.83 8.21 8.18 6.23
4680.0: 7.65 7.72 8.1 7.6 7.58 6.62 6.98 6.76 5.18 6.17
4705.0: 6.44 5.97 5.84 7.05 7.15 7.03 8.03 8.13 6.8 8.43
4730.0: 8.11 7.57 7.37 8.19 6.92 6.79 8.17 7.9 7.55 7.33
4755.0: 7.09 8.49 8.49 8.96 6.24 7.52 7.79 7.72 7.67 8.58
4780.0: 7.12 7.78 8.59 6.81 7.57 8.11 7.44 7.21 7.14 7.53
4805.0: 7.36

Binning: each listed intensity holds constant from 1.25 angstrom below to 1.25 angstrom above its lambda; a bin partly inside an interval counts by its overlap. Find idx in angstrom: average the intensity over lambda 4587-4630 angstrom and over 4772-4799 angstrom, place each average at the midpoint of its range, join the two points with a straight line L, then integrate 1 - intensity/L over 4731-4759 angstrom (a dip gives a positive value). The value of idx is 0.9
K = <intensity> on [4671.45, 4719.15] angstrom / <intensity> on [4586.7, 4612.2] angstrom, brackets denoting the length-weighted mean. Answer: 0.83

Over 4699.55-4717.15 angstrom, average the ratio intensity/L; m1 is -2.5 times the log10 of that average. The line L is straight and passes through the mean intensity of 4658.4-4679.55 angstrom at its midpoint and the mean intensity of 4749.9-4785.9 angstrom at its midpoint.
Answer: 0.22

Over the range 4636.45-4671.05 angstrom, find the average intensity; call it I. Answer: 8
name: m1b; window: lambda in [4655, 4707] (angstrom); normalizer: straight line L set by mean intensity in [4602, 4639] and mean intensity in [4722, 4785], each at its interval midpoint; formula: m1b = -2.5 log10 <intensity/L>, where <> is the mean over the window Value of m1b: 0.12 mag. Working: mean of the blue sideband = 8.48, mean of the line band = 7.3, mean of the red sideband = 7.72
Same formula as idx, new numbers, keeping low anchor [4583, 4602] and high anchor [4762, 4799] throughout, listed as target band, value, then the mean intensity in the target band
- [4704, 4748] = 2.1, 7.32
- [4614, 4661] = -2.3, 8.16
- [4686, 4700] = 1.4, 6.95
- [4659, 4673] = -0.2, 7.86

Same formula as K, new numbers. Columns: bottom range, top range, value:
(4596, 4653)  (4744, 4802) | 0.92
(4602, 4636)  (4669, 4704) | 0.84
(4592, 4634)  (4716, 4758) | 0.90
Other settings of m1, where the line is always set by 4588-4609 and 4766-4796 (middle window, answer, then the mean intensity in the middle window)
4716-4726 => 0.06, 7.51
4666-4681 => 0.05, 7.73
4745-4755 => 0.03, 7.6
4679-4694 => 0.07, 7.53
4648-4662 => 0.03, 7.93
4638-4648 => 0.01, 8.11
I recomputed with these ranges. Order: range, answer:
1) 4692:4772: 7.29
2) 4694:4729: 6.86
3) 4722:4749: 7.66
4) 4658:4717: 7.16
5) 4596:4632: 8.53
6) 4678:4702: 7.07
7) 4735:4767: 7.66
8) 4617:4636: 8.41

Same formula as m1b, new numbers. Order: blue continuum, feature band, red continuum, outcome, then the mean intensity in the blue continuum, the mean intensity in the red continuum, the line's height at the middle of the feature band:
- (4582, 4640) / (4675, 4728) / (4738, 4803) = 0.12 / 8.18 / 7.64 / 7.88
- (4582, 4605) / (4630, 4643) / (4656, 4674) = -0.05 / 7.89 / 7.86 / 7.87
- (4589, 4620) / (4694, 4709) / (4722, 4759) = 0.25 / 8.37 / 7.65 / 7.86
